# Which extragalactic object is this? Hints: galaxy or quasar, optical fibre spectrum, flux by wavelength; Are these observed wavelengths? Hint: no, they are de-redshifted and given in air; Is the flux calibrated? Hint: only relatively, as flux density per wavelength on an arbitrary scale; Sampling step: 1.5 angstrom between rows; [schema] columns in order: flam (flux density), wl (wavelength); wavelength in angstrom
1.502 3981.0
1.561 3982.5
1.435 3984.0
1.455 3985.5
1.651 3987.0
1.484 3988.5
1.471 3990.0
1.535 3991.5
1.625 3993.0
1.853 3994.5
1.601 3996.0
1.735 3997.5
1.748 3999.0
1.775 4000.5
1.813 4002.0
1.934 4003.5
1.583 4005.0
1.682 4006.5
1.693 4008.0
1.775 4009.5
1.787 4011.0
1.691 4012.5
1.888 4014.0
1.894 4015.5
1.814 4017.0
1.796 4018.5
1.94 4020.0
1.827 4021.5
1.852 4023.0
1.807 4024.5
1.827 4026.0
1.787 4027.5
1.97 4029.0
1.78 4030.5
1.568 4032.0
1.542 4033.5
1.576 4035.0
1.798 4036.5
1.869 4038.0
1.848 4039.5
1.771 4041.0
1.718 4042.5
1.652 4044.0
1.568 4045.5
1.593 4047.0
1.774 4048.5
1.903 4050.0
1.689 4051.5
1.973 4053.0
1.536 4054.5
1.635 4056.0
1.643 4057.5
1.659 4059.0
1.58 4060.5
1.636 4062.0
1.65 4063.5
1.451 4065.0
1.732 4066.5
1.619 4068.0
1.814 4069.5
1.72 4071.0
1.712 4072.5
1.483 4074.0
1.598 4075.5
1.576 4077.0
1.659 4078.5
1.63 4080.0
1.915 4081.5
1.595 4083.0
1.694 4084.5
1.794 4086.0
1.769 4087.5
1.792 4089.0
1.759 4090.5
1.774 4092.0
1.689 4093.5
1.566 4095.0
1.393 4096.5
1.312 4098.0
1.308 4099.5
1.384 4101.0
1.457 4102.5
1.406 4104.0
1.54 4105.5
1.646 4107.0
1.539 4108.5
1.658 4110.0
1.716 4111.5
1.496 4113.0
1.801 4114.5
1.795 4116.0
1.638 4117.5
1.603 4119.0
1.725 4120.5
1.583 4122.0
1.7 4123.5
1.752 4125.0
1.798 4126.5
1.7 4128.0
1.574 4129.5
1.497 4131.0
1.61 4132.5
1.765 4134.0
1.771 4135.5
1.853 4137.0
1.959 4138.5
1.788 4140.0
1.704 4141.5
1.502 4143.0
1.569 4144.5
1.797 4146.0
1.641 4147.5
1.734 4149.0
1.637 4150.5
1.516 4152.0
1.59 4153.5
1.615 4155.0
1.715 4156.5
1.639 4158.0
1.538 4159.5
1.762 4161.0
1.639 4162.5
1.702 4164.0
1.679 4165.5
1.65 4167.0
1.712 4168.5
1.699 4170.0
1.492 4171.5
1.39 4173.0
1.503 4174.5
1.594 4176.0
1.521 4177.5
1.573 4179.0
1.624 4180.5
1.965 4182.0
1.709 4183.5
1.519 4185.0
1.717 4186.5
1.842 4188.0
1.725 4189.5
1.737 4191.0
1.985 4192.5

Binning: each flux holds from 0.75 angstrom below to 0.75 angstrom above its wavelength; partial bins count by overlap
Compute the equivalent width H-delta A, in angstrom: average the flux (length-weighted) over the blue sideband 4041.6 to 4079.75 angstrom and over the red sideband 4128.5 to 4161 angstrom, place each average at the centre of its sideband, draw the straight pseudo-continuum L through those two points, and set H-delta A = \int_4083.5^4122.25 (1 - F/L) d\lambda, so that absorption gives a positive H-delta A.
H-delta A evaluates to 1.3 angstrom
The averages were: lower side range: 1.66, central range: 1.61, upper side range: 1.67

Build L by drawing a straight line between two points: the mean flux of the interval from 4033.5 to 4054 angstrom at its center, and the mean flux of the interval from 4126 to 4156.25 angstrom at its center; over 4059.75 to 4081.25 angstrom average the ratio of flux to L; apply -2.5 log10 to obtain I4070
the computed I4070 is 0.05 mag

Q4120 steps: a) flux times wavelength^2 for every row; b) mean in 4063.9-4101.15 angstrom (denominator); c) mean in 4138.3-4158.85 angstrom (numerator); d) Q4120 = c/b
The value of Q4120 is 1.05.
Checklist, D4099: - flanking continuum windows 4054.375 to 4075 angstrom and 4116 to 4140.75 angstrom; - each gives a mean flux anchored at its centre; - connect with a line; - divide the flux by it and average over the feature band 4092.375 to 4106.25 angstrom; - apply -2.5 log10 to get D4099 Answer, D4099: 0.15 mag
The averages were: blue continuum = 1.64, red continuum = 1.71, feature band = 1.46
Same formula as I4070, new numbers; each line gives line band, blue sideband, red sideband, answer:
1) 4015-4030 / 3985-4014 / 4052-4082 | -0.106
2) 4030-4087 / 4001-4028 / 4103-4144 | 0.040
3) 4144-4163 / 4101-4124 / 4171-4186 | -0.031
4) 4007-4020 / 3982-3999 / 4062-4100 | -0.125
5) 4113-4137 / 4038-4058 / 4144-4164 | -0.012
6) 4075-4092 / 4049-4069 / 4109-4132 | -0.027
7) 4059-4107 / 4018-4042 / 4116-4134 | 0.067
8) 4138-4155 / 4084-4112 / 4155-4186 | -0.035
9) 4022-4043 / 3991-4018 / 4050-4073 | -0.033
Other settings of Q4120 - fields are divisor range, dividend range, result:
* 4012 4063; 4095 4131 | 0.94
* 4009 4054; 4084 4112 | 0.92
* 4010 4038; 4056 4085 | 0.94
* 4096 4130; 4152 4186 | 1.05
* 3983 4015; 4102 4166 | 1.06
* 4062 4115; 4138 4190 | 1.06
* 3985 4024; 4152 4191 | 1.03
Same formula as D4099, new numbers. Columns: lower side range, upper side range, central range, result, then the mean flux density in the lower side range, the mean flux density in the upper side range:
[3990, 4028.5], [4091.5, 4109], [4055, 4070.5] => -0.02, 1.77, 1.5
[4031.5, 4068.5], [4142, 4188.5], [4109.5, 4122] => -0.01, 1.68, 1.64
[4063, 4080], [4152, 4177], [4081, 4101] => 0.00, 1.64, 1.62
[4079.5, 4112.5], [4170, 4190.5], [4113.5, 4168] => -0.04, 1.61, 1.63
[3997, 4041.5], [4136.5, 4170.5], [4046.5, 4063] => 0.04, 1.78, 1.68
